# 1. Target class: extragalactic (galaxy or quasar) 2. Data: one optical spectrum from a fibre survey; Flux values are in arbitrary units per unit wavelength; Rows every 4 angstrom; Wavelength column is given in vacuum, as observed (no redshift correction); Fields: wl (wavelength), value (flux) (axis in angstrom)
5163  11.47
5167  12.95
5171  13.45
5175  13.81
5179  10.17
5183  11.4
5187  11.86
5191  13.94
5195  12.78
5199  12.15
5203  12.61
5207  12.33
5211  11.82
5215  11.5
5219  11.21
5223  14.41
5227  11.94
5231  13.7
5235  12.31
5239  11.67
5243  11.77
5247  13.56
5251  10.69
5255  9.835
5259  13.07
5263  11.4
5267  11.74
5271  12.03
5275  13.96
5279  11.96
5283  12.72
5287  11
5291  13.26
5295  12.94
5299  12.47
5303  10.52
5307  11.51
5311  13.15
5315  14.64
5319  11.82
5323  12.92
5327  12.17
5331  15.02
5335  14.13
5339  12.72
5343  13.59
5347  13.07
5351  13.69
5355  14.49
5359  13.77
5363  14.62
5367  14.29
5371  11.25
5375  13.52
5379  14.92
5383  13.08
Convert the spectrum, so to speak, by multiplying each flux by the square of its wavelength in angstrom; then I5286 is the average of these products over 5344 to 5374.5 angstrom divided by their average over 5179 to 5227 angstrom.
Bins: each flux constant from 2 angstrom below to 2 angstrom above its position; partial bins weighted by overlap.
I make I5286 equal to 1.2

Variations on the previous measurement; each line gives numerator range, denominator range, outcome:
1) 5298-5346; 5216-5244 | 1.08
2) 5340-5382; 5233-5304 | 1.17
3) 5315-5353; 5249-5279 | 1.16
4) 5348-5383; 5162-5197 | 1.19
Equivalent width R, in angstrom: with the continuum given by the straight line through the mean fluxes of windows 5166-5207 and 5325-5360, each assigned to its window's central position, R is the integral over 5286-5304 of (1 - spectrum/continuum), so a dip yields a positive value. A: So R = 1.5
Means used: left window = 12.5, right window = 13.6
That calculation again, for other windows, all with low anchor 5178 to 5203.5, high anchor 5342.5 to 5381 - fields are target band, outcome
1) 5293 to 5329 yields 2.19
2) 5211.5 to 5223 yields 0.44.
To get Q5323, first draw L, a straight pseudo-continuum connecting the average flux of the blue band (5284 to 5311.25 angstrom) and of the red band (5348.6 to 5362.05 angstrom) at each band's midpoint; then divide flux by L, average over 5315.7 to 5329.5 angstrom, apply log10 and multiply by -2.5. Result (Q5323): 0.02 mag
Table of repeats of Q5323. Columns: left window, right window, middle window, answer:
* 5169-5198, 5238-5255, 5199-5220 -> 0.018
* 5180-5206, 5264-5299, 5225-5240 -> -0.006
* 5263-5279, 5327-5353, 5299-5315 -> 0.071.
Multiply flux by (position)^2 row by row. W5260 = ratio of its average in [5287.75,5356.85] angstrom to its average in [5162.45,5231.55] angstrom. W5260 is 1.10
